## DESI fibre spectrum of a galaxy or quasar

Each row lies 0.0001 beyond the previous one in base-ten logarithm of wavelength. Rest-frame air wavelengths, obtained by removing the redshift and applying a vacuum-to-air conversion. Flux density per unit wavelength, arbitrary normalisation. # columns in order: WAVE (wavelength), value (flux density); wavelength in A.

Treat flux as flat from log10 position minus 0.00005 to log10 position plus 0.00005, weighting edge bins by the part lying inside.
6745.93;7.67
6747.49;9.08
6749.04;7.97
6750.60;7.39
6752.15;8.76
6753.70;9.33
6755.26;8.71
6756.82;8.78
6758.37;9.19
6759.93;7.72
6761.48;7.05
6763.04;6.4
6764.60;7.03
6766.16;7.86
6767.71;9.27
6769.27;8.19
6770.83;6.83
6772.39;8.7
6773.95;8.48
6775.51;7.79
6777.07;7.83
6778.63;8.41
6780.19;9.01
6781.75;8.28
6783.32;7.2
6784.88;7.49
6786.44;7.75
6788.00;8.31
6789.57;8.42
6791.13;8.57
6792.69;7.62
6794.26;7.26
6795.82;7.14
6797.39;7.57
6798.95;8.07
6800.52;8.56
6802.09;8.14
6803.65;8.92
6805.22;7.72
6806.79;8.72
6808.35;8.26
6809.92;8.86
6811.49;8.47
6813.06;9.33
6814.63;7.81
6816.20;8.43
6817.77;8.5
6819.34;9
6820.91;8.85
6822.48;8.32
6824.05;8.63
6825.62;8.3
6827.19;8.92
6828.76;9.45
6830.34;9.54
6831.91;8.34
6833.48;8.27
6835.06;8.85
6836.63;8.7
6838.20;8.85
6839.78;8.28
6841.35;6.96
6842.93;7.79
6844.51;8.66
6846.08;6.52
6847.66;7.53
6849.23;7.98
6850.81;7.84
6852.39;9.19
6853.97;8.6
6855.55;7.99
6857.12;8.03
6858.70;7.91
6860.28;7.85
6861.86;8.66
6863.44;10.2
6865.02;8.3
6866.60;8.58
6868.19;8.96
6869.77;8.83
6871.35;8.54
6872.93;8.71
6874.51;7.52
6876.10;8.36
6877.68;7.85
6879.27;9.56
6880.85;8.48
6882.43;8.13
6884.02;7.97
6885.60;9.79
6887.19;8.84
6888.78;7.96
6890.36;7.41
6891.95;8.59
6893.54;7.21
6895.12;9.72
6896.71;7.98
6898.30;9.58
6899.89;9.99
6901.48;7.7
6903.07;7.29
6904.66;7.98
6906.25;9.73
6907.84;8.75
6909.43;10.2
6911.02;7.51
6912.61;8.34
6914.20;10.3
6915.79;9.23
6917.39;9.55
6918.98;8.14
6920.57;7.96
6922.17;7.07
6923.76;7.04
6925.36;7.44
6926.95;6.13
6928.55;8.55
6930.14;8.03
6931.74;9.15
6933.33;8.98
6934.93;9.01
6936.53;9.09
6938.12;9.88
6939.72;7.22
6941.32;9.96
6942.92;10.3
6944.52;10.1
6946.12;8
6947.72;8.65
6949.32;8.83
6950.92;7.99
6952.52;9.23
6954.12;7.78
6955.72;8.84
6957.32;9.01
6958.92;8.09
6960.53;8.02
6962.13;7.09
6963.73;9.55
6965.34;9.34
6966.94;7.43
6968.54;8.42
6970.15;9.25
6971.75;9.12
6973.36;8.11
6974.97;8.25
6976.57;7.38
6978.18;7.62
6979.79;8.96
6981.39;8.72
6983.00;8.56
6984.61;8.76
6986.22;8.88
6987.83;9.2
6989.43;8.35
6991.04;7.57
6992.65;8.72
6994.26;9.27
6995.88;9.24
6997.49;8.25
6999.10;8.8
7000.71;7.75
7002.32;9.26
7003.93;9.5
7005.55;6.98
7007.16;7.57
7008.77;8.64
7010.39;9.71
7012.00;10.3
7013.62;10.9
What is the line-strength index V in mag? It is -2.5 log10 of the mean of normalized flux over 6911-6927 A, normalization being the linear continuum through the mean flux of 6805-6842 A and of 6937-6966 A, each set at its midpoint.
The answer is 0.07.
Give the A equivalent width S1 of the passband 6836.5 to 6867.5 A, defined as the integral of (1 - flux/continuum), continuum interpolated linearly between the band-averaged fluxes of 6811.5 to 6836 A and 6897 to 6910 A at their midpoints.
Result 1.9 A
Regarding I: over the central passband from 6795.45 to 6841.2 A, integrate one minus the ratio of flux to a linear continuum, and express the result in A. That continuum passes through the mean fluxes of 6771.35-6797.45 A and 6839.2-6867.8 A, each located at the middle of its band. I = -2.4 A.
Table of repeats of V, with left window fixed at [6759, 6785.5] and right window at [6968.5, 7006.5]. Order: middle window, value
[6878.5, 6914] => -0.05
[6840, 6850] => 0.07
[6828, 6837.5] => -0.10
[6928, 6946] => -0.09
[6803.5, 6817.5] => -0.07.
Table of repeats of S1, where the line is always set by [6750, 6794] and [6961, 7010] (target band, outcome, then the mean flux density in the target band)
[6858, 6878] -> -0.6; 8.5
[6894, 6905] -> -0.3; 8.59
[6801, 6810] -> -0.3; 8.41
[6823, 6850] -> -0.4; 8.33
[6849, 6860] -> 0.0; 8.21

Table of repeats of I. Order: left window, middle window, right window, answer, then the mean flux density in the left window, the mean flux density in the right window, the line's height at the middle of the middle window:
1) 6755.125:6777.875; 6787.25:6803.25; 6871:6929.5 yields 0.1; 7.97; 8.41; 8.06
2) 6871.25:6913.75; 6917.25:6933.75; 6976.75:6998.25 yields 1.2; 8.52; 8.59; 8.54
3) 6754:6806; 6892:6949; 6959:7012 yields -1.7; 8.02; 8.53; 8.37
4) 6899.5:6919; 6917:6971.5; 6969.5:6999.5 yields 1.3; 8.83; 8.57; 8.71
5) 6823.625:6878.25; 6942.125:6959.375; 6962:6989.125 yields -0.6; 8.39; 8.54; 8.51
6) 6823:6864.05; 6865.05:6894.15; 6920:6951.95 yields 0.0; 8.37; 8.48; 8.41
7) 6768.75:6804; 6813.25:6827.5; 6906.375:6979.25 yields -0.7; 8.01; 8.54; 8.13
